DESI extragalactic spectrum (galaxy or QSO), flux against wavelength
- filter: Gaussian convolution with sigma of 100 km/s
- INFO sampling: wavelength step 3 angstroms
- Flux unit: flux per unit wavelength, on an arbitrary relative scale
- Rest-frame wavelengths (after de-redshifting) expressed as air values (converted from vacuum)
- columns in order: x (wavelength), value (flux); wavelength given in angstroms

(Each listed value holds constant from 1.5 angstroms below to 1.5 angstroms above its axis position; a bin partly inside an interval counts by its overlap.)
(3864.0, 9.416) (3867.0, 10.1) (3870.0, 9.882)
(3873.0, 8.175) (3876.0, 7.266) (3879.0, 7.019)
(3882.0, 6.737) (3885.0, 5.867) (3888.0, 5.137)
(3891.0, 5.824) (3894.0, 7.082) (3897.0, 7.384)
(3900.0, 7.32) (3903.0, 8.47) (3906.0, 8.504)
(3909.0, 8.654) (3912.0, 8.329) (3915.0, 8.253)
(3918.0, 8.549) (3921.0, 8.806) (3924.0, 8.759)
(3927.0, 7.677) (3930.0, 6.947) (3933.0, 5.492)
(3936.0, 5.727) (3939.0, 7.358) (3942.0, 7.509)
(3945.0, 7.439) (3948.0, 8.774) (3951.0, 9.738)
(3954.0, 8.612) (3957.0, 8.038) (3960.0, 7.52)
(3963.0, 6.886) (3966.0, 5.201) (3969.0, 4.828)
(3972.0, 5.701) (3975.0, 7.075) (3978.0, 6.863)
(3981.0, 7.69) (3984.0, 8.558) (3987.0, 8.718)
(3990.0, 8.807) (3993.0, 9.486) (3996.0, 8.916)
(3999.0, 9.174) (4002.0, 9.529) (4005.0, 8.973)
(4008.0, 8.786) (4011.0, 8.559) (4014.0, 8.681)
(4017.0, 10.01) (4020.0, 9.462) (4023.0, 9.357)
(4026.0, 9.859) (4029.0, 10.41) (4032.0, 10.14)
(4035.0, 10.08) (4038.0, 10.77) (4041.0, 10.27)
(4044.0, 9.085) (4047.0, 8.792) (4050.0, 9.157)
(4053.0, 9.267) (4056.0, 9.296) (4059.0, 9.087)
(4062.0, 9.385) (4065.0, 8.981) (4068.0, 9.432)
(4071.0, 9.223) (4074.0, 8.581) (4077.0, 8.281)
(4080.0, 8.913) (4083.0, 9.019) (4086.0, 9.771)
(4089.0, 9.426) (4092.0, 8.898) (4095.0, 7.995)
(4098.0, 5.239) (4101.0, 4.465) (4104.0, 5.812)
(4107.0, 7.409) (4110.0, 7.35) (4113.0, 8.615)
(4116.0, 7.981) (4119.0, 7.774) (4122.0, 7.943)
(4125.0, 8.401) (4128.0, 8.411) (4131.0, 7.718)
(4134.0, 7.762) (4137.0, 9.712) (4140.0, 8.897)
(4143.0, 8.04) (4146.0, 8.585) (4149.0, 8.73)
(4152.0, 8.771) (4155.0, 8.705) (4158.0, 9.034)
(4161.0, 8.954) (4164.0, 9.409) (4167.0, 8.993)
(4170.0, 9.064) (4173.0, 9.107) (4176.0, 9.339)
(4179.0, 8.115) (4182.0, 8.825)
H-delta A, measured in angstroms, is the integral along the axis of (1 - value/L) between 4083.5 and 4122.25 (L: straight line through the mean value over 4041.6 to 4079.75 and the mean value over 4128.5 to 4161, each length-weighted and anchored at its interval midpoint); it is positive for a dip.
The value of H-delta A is 5.37 angstroms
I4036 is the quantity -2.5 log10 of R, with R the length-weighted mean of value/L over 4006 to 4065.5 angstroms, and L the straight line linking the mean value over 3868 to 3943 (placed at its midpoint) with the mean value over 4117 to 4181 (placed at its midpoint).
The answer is -0.17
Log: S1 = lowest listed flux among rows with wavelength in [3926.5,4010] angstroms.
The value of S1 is 4.828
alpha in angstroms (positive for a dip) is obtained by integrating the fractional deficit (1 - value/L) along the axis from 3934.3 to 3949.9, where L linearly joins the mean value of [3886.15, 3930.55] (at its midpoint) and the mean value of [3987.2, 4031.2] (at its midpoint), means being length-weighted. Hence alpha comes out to 1.6 angstroms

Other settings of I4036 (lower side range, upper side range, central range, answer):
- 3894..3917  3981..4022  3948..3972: 0.18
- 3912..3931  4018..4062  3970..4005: 0.10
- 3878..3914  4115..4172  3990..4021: -0.17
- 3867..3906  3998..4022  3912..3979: 0.11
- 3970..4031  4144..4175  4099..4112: 0.37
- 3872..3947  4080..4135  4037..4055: -0.23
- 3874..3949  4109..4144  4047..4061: -0.15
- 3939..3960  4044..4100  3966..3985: 0.25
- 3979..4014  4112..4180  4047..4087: -0.05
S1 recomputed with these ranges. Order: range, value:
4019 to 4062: 8.792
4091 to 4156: 4.465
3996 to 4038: 8.559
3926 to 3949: 5.492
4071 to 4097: 7.995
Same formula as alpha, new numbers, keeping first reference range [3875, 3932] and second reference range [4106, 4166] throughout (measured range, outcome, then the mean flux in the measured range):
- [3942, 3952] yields -1.0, 8.42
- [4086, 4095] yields -0.9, 9.07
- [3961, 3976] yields 3.5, 5.95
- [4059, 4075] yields -1.9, 9.13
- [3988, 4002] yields -2.3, 9.13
